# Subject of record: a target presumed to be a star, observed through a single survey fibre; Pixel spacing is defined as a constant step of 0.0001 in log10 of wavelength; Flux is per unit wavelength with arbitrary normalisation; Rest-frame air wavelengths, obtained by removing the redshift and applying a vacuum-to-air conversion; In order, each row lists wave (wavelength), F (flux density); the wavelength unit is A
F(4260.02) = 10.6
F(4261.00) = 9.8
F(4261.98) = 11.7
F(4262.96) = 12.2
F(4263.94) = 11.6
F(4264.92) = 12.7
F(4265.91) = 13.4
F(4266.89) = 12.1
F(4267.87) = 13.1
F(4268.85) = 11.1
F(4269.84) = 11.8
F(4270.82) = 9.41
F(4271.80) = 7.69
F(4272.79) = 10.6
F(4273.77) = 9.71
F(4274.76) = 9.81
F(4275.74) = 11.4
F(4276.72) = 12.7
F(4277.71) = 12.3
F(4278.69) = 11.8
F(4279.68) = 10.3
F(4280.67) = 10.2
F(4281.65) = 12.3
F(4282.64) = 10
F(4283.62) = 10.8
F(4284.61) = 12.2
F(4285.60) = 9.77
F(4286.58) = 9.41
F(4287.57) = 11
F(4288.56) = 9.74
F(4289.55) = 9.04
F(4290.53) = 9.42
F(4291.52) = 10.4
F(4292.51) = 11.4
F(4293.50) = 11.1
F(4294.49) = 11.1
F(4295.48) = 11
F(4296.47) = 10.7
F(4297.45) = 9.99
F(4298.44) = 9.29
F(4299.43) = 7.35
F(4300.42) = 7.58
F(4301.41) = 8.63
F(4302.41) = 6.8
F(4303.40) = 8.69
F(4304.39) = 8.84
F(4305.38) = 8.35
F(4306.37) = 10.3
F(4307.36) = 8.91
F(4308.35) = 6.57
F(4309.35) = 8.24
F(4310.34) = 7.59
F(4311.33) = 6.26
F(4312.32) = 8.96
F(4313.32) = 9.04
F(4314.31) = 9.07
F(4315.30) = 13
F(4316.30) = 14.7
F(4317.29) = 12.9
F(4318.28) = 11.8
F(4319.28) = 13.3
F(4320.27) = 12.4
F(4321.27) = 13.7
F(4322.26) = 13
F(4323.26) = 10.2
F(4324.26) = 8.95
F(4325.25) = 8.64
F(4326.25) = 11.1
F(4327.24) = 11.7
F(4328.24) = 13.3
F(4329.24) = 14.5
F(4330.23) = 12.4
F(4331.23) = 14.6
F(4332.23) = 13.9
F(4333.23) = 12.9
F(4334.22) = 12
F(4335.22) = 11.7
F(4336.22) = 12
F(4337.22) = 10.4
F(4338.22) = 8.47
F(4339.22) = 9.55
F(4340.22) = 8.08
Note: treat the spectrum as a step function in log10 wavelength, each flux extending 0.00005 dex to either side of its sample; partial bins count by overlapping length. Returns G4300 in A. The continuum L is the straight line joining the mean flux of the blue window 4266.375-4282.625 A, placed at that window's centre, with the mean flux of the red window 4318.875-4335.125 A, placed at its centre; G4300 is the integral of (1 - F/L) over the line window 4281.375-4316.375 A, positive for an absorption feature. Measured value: 6.0 A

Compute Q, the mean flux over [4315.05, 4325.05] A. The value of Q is 12.3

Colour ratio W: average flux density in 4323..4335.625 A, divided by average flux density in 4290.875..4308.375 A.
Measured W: 1.29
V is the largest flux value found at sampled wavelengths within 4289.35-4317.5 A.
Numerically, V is 14.7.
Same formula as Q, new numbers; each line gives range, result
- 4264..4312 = 10.1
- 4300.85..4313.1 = 8.19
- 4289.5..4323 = 10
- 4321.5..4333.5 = 12.1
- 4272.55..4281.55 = 11.1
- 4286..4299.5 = 10.2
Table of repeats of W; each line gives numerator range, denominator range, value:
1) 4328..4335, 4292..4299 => 1.25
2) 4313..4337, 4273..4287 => 1.11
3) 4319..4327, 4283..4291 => 1.12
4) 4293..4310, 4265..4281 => 0.81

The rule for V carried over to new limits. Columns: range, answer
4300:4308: 10.3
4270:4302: 12.7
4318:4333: 14.6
